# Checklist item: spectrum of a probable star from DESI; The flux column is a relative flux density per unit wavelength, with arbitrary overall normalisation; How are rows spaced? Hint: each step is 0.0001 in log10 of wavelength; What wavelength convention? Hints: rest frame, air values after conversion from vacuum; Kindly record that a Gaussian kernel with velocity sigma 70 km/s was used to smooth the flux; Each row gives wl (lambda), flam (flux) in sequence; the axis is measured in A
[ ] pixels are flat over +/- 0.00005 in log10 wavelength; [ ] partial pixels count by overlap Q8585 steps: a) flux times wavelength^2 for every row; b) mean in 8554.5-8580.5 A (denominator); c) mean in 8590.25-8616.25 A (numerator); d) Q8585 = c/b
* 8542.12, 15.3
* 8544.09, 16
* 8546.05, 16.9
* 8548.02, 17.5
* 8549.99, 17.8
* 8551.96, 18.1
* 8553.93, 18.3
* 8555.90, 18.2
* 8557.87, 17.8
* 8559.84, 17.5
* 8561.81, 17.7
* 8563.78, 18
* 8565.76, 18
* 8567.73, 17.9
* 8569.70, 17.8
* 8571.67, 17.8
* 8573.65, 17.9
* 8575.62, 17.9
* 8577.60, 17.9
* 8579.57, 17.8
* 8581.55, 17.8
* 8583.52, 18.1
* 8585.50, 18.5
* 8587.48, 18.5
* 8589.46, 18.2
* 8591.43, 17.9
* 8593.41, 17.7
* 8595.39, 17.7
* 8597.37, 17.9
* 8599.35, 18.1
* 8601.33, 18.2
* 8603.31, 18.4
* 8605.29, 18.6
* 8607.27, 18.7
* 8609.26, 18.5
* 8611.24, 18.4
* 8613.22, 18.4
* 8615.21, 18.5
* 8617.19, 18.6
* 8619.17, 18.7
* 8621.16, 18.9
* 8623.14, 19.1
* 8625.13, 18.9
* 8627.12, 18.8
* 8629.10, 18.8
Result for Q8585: 1.03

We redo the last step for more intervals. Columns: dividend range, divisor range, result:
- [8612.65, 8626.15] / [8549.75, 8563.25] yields 1.06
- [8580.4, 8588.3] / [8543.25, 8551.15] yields 1.07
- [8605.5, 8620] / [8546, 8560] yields 1.05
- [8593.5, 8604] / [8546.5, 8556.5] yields 1.02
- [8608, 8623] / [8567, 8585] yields 1.05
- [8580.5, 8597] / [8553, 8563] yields 1.01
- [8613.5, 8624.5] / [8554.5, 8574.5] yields 1.06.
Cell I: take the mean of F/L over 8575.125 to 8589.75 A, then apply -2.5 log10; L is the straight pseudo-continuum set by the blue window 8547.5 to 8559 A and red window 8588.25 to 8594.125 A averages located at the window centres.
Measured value -0.01 mag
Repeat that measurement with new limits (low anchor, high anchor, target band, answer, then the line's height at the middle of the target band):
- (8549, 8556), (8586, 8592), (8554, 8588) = 0.01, 18.2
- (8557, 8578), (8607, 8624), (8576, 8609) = 0.01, 18.3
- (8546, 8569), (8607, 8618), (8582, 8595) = 0.01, 18.2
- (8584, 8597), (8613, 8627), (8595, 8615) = 0.01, 18.4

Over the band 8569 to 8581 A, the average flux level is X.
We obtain 17.8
